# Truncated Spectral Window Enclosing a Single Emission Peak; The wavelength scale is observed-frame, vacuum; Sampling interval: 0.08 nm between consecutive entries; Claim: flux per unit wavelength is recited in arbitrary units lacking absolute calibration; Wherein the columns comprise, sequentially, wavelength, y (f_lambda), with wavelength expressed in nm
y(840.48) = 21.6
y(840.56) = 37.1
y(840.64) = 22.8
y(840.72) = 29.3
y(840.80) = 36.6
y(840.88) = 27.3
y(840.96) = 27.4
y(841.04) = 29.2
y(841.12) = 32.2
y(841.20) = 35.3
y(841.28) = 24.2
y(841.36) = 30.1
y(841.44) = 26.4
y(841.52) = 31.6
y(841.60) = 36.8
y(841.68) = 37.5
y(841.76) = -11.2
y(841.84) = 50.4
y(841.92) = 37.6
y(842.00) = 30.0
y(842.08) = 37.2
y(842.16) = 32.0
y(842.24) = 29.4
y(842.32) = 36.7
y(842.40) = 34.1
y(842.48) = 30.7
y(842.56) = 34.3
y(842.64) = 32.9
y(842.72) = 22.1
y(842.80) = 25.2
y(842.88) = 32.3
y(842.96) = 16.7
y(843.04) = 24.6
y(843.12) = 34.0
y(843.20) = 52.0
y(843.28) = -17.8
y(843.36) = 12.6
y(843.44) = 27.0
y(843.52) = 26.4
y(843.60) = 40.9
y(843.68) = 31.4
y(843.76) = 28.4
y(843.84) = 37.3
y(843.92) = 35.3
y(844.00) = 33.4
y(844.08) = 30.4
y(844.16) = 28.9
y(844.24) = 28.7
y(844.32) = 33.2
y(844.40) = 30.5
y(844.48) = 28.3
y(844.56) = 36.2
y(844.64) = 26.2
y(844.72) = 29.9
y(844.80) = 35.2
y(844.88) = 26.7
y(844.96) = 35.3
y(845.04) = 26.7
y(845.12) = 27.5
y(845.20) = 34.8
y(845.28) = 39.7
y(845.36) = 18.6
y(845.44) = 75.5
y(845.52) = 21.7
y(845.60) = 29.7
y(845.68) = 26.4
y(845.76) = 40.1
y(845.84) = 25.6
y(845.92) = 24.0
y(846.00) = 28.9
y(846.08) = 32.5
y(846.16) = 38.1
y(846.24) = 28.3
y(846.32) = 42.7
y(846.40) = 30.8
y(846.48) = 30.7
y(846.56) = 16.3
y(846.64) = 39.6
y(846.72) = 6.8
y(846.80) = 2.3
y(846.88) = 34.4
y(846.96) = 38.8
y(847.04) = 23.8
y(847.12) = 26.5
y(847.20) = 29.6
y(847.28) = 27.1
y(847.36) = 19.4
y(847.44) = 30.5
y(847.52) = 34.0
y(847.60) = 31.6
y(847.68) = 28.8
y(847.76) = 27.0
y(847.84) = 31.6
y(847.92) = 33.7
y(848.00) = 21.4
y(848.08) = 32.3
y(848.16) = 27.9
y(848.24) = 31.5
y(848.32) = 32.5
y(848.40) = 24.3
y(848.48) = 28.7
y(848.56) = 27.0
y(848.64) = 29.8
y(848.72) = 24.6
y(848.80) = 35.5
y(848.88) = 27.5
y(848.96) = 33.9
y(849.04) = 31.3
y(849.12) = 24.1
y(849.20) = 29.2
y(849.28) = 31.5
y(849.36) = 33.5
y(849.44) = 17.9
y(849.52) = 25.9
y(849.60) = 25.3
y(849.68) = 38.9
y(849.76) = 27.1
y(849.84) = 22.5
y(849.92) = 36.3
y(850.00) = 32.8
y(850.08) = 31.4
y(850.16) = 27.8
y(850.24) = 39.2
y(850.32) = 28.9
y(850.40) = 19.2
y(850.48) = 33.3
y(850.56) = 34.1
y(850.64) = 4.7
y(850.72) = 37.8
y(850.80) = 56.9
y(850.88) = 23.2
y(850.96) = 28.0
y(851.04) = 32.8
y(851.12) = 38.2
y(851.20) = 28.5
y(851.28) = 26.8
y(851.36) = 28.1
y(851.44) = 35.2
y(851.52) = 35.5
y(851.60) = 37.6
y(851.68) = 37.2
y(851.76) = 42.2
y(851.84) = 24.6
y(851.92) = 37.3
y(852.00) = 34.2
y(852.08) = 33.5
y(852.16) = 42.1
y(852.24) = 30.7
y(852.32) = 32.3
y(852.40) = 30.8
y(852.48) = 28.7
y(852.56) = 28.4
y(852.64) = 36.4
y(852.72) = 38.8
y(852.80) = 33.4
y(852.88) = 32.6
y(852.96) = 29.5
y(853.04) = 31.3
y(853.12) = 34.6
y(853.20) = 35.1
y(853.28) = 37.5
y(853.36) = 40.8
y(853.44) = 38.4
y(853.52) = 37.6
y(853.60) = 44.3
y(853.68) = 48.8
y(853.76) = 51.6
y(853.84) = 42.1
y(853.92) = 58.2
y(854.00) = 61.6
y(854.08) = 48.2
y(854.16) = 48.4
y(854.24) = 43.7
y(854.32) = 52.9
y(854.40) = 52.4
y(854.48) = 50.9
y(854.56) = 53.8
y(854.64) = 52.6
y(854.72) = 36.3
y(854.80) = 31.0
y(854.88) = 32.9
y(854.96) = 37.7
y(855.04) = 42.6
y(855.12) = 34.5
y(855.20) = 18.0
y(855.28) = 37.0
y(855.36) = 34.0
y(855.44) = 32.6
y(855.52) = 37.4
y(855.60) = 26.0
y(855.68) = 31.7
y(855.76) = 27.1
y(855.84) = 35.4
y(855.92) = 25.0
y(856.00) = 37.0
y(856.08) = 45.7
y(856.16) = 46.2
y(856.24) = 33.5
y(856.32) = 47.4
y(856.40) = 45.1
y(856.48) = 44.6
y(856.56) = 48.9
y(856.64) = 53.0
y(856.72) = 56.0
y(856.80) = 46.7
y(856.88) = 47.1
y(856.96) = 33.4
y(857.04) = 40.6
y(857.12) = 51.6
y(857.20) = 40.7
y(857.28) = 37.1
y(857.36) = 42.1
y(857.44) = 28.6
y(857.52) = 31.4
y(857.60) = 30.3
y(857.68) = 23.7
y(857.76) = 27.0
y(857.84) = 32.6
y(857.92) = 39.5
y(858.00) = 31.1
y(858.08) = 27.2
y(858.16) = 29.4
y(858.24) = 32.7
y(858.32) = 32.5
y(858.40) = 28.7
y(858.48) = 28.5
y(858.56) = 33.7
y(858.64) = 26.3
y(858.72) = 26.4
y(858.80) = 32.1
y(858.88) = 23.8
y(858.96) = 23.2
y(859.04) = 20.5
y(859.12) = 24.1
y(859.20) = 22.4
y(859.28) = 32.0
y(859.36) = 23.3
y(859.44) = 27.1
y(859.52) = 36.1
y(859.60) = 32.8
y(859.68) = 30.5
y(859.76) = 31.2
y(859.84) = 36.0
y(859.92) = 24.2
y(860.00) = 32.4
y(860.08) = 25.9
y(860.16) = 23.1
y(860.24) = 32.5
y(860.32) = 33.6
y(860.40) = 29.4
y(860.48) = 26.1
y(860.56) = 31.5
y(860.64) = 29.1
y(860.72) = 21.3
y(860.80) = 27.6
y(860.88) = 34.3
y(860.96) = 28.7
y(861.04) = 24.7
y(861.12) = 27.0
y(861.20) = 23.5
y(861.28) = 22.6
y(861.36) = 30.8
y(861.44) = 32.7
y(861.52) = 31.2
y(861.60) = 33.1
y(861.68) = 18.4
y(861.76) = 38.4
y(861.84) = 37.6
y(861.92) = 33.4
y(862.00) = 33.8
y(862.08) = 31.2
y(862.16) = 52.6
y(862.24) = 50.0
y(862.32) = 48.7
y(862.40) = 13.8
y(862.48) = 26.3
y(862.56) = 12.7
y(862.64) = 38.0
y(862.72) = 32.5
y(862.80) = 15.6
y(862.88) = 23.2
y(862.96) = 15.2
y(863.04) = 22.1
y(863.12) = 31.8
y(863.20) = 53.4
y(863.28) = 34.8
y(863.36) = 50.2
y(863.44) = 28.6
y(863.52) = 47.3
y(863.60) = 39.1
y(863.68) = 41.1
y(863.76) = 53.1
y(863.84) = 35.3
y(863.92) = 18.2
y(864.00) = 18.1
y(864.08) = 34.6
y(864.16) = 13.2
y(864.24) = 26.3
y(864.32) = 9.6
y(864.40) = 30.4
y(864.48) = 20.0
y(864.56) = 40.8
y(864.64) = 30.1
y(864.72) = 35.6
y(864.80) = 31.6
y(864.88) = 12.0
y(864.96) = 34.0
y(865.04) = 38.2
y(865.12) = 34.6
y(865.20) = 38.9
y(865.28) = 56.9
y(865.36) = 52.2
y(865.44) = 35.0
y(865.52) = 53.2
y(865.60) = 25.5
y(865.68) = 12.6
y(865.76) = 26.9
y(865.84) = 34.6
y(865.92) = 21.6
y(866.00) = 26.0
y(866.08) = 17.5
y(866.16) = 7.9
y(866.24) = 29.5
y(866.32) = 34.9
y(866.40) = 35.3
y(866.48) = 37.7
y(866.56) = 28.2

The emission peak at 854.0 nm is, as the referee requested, H-alpha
